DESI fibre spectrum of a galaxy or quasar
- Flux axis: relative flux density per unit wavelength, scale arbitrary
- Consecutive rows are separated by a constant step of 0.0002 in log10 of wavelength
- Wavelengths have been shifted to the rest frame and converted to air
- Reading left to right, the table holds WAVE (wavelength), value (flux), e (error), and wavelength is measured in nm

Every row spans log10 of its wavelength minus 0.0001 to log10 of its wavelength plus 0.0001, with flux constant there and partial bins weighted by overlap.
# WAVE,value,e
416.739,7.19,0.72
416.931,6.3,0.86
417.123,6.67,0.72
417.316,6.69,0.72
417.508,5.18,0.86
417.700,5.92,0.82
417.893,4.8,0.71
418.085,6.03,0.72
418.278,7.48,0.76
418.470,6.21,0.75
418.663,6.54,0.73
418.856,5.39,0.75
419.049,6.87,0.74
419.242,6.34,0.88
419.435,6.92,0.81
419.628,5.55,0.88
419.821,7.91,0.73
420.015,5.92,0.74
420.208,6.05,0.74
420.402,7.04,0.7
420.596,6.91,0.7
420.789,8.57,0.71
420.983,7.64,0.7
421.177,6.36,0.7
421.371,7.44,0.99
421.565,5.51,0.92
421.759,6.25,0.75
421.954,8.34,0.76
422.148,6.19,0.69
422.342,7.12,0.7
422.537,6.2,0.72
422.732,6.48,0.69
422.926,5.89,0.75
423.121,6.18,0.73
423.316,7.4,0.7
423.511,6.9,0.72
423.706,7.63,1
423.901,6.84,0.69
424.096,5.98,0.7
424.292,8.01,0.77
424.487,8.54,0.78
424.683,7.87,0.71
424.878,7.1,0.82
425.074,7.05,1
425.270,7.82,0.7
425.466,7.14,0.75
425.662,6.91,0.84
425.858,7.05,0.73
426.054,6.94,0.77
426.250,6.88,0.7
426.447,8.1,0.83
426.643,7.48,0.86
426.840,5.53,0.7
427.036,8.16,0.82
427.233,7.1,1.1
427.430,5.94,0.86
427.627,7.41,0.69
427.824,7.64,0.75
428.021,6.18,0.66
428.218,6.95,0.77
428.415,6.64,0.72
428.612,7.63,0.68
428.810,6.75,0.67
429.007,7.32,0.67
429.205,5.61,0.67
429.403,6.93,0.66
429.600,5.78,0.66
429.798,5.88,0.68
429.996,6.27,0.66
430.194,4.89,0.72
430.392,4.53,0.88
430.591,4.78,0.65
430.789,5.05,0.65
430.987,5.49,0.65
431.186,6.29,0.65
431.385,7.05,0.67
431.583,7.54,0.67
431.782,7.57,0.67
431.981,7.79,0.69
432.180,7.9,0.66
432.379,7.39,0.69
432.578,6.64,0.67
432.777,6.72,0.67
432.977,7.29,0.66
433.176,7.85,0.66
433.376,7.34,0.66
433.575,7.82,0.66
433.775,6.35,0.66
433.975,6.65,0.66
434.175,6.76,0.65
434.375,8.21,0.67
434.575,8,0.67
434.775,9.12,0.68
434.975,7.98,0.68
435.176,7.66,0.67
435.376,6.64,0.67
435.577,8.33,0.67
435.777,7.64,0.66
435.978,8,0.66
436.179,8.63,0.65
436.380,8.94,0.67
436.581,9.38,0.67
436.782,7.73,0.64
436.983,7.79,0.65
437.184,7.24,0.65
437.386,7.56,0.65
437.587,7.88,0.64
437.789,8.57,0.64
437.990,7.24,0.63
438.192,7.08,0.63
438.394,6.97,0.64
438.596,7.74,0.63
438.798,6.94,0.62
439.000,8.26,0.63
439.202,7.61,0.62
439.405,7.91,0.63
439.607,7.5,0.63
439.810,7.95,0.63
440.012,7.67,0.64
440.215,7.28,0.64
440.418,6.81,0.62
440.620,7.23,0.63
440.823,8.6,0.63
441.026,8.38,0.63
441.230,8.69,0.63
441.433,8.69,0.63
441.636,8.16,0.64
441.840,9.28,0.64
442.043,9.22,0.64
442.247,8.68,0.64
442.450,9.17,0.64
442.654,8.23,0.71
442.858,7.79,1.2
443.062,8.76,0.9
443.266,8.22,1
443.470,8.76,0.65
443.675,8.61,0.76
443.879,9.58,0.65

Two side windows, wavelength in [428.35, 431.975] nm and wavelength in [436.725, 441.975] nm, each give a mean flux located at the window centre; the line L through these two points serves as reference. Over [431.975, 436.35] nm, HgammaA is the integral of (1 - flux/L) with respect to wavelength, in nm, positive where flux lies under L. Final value -0.416 nm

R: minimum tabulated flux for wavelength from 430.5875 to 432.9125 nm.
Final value 4.78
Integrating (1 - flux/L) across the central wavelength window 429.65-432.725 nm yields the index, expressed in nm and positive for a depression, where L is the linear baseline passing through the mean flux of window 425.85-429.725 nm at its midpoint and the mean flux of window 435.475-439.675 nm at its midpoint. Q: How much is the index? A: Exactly 0.38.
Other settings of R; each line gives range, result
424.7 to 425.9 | 6.91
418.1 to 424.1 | 5.39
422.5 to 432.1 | 4.53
